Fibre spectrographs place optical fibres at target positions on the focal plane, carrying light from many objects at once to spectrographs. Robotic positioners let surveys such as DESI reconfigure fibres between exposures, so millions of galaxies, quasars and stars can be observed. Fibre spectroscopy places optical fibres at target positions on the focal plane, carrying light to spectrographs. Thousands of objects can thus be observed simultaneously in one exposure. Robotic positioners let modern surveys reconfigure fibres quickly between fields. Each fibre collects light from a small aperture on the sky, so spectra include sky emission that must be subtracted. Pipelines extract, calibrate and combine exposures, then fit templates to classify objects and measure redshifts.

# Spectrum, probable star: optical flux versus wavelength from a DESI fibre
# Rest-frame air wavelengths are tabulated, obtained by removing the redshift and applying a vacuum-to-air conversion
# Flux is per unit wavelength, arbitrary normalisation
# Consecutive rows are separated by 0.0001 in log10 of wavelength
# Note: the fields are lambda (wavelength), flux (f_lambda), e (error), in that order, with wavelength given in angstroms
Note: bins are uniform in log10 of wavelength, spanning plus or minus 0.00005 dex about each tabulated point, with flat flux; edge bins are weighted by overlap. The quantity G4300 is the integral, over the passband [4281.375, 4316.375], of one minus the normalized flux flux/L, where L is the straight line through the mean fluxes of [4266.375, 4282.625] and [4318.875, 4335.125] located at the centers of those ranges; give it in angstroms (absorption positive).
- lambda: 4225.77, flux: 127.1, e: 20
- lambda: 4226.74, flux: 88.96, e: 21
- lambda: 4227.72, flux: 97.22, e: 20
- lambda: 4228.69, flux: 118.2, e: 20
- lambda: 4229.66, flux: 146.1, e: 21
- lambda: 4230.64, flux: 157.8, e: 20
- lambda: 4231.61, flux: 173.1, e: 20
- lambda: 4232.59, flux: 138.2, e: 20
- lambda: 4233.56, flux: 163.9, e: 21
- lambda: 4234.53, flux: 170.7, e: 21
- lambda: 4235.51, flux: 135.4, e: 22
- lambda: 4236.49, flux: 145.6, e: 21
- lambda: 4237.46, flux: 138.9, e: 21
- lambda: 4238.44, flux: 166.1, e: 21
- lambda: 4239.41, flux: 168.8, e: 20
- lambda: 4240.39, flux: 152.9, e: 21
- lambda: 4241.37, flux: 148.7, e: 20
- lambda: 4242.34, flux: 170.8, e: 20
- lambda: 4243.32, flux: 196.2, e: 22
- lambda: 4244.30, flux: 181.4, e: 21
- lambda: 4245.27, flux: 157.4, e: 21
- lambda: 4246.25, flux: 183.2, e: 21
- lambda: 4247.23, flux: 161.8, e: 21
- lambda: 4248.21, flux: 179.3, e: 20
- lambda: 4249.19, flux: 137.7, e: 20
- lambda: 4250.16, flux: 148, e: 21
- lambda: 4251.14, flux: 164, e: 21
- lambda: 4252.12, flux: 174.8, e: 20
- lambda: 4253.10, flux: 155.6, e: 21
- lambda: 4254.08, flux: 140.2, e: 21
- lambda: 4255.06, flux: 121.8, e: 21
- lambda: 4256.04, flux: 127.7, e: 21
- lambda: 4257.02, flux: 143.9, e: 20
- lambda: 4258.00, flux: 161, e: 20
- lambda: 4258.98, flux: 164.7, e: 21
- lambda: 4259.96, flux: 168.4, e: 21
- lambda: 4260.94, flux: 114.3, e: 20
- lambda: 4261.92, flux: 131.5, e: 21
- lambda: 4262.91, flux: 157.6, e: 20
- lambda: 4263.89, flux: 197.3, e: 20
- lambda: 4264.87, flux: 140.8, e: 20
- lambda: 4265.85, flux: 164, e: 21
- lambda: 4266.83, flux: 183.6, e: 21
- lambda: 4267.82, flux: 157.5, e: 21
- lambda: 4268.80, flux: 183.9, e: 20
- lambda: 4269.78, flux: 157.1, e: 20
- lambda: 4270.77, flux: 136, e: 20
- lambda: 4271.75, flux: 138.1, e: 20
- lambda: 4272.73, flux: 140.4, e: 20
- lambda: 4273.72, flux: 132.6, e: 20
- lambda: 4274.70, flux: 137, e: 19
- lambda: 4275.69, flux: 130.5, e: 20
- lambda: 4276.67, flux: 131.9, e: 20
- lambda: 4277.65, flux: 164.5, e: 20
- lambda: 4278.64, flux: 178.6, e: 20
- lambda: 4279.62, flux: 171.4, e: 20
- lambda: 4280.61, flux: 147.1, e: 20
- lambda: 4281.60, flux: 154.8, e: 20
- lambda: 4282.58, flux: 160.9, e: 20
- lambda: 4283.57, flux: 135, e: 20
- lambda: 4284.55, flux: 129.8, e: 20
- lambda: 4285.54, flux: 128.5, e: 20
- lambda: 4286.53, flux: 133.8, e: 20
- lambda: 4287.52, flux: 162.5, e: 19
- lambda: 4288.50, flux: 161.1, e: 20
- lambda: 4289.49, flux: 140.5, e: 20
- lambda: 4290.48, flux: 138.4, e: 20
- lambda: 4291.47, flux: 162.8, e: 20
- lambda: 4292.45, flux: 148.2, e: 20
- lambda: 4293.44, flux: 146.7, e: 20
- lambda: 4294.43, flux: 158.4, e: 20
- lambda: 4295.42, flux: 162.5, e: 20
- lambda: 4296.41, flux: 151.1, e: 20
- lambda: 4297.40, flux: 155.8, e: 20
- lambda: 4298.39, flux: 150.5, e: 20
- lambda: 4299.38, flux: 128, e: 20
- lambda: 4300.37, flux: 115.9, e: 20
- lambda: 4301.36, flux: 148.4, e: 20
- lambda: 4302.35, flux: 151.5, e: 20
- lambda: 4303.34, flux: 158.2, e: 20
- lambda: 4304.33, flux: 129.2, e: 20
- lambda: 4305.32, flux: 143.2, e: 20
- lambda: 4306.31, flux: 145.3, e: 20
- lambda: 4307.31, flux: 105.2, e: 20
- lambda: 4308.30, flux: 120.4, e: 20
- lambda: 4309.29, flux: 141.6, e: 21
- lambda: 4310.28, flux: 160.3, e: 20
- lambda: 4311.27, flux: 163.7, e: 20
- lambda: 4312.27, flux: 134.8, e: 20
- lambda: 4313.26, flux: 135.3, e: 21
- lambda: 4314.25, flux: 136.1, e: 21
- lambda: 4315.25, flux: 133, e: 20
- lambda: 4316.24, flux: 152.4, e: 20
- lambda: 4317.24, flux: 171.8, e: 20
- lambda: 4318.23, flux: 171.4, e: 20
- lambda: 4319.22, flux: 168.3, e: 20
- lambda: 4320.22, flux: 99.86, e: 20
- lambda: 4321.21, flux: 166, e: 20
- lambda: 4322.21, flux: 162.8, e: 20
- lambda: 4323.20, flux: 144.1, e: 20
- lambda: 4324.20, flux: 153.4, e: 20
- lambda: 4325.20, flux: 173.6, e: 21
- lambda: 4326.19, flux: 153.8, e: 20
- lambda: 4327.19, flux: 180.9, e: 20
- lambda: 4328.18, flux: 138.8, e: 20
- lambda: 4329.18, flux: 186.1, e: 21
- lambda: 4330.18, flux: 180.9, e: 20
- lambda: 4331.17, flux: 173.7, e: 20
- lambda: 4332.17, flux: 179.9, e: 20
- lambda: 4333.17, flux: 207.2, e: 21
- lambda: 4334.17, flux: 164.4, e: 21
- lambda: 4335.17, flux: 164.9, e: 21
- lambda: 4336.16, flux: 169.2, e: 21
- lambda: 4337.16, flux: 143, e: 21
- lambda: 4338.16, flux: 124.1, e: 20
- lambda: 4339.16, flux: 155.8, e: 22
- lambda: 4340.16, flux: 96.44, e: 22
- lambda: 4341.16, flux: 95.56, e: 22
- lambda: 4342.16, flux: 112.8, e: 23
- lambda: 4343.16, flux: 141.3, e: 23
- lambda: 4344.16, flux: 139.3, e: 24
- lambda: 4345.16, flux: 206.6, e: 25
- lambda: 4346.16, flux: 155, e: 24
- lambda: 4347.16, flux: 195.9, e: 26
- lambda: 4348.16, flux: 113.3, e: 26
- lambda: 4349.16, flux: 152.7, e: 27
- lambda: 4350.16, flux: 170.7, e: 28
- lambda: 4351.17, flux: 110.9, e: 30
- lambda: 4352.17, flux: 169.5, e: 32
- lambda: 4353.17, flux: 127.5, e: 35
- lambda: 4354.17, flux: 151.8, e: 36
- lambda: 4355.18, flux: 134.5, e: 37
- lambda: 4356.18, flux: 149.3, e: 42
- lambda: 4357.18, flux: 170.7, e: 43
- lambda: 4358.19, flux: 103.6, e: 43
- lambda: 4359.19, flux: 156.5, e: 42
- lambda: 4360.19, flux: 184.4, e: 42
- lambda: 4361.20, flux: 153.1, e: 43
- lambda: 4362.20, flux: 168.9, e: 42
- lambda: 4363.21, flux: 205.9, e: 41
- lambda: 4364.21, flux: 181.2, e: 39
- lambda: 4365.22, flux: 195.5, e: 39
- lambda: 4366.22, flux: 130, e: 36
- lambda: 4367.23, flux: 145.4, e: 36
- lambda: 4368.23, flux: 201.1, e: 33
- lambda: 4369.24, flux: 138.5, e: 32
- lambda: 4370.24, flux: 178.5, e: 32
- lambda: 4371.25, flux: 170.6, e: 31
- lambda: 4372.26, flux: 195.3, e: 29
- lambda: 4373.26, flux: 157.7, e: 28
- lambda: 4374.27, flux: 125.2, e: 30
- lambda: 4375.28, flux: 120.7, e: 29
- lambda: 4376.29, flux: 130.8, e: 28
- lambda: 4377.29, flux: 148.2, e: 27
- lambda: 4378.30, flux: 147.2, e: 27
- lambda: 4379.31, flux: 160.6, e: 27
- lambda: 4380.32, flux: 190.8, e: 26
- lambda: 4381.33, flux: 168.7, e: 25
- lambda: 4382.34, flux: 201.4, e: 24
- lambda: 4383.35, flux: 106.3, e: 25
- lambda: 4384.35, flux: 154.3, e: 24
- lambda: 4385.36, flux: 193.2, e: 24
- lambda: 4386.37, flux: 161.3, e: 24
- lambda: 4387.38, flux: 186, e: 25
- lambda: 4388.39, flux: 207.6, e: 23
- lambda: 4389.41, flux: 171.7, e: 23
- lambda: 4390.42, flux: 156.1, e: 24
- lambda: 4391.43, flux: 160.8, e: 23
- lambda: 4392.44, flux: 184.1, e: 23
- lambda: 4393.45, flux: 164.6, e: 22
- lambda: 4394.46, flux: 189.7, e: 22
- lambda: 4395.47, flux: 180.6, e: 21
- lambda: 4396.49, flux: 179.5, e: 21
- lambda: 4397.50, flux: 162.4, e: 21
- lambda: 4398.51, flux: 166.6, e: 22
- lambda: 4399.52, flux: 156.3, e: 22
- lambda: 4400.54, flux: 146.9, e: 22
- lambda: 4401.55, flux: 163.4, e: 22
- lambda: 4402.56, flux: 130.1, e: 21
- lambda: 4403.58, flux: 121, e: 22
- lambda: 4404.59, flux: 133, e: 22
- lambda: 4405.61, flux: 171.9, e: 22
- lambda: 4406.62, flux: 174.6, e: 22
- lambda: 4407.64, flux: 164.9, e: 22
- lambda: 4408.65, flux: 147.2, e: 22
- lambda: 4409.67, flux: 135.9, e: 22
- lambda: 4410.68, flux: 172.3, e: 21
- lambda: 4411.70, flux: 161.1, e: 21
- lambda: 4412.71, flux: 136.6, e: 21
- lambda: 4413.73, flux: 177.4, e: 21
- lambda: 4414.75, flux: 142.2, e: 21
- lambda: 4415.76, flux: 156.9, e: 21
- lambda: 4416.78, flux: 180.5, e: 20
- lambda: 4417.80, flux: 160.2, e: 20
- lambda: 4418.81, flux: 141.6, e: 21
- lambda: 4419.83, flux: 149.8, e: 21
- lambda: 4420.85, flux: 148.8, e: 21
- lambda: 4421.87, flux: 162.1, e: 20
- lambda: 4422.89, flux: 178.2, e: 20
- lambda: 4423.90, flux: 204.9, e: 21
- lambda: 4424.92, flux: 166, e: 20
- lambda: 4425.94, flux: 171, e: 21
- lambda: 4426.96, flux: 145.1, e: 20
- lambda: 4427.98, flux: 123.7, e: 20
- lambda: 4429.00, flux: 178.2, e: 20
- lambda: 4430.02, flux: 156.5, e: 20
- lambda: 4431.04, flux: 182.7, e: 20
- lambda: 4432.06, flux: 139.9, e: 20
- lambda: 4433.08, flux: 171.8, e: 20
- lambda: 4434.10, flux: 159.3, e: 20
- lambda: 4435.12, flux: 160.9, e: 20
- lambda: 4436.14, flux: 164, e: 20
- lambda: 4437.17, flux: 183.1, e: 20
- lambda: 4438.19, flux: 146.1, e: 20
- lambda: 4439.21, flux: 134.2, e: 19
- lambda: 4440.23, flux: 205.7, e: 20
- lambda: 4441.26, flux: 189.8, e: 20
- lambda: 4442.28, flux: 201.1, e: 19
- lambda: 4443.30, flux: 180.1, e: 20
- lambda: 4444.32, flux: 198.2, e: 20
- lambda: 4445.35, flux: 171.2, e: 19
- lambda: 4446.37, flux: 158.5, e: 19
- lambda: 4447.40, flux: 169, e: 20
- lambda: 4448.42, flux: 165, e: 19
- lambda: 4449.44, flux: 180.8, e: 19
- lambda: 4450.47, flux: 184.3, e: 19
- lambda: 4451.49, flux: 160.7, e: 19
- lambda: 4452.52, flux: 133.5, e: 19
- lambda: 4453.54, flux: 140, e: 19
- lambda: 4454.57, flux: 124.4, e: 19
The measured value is 3.2 angstroms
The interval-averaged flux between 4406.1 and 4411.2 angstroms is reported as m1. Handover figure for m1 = 159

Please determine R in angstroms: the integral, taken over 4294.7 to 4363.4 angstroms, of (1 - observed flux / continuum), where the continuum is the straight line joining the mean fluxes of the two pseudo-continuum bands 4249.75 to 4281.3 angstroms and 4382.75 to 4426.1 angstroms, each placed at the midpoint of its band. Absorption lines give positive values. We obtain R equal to 2.60 angstroms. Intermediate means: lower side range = 152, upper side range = 162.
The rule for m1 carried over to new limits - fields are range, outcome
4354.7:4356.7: 143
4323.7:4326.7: 160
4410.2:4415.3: 158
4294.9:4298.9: 155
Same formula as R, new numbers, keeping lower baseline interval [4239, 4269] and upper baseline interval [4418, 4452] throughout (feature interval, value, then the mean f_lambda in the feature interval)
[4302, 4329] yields 2.3 angstroms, 148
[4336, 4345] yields 1.7 angstroms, 132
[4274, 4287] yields 1.1 angstroms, 146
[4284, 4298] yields 1.1 angstroms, 149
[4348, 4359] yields 1.4 angstroms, 143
